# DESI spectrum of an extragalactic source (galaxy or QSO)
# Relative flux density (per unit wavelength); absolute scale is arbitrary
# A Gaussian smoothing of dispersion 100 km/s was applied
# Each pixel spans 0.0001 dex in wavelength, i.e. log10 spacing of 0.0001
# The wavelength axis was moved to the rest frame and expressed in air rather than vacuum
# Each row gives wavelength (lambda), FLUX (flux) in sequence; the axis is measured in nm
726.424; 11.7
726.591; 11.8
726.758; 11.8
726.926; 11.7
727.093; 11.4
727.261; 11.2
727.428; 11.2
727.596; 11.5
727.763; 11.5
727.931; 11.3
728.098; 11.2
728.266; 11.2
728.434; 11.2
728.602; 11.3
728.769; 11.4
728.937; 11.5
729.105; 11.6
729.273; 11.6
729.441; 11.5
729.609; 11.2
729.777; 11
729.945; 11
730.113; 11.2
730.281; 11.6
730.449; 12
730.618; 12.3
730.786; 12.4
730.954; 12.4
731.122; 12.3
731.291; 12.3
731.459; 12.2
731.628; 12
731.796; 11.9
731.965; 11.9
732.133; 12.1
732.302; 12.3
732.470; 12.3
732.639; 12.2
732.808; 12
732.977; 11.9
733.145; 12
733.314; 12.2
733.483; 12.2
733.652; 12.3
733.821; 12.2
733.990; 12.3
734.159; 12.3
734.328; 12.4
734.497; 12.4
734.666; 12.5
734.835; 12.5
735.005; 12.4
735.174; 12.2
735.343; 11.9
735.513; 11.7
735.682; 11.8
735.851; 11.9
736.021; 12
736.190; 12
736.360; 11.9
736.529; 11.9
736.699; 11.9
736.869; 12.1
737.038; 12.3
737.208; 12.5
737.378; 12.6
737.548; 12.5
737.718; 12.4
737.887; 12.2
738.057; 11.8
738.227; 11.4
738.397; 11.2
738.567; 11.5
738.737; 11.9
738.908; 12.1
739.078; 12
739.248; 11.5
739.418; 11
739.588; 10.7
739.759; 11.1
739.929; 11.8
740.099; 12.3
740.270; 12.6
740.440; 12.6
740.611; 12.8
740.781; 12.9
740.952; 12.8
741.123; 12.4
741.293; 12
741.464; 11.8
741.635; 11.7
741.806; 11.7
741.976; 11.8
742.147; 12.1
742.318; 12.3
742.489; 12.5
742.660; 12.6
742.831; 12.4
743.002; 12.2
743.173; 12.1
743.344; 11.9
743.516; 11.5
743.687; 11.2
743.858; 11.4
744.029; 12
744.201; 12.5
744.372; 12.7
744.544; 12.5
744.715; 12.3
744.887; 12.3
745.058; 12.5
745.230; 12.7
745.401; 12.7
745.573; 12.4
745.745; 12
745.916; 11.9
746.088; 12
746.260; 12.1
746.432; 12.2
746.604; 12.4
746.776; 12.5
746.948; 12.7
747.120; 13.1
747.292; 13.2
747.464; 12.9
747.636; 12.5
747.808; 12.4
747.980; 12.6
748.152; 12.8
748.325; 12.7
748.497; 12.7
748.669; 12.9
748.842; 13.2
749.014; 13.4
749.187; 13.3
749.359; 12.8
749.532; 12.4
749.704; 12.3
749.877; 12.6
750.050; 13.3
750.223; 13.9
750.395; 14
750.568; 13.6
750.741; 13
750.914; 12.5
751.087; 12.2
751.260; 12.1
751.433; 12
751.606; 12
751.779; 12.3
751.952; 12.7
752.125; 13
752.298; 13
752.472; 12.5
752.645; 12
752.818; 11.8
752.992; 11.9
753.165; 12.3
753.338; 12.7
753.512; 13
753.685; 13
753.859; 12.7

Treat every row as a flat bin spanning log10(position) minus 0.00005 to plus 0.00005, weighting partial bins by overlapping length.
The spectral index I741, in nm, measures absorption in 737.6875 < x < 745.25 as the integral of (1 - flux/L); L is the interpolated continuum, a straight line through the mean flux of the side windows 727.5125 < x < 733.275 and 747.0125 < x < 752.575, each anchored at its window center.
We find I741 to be 0.20 nm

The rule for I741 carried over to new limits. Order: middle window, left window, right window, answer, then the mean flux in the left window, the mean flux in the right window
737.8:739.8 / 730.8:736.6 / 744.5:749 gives 0.12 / 12.1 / 12.6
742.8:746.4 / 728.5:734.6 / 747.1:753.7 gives 0.10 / 11.9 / 12.7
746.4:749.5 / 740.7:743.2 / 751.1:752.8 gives -0.12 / 12.2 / 12.4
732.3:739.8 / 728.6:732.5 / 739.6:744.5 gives -0.04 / 11.8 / 12.1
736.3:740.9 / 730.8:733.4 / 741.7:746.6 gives 0.06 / 12.1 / 12.2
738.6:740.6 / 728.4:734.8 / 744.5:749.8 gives 0.08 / 11.9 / 12.6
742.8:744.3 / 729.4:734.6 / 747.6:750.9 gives 0.09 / 12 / 13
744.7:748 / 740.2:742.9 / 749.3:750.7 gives 0.08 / 12.3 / 13.1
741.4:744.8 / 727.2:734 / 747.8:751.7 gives 0.11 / 11.8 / 12.8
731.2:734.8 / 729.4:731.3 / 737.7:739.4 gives -0.13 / 11.8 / 11.7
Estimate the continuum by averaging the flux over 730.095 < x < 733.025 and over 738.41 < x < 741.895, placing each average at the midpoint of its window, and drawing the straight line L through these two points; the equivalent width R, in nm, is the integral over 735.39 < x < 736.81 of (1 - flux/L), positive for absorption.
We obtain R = 0.01 nm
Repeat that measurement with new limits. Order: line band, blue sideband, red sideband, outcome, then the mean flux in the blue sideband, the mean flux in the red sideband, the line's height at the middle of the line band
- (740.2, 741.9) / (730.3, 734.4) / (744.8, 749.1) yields 0.013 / 12.2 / 12.6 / 12.4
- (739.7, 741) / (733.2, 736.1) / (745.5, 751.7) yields 0.001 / 12.2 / 12.7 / 12.4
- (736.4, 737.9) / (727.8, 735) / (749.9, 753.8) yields -0.018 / 11.9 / 12.7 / 12.1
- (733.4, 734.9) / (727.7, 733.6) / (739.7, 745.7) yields -0.055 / 11.8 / 12.2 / 11.9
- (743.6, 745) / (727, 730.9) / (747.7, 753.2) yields 0.025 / 11.5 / 12.7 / 12.3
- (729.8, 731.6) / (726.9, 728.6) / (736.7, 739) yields -0.063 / 11.3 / 12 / 11.5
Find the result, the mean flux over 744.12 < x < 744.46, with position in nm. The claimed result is 12.6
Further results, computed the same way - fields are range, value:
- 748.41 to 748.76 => 12.8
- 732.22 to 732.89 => 12.2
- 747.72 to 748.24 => 12.6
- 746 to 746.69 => 12.2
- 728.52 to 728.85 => 11.4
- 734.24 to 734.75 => 12.4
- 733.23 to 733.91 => 12.2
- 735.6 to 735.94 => 11.8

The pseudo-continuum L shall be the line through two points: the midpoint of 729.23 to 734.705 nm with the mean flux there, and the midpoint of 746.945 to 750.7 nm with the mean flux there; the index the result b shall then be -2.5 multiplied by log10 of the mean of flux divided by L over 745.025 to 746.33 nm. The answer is 0.04 mag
